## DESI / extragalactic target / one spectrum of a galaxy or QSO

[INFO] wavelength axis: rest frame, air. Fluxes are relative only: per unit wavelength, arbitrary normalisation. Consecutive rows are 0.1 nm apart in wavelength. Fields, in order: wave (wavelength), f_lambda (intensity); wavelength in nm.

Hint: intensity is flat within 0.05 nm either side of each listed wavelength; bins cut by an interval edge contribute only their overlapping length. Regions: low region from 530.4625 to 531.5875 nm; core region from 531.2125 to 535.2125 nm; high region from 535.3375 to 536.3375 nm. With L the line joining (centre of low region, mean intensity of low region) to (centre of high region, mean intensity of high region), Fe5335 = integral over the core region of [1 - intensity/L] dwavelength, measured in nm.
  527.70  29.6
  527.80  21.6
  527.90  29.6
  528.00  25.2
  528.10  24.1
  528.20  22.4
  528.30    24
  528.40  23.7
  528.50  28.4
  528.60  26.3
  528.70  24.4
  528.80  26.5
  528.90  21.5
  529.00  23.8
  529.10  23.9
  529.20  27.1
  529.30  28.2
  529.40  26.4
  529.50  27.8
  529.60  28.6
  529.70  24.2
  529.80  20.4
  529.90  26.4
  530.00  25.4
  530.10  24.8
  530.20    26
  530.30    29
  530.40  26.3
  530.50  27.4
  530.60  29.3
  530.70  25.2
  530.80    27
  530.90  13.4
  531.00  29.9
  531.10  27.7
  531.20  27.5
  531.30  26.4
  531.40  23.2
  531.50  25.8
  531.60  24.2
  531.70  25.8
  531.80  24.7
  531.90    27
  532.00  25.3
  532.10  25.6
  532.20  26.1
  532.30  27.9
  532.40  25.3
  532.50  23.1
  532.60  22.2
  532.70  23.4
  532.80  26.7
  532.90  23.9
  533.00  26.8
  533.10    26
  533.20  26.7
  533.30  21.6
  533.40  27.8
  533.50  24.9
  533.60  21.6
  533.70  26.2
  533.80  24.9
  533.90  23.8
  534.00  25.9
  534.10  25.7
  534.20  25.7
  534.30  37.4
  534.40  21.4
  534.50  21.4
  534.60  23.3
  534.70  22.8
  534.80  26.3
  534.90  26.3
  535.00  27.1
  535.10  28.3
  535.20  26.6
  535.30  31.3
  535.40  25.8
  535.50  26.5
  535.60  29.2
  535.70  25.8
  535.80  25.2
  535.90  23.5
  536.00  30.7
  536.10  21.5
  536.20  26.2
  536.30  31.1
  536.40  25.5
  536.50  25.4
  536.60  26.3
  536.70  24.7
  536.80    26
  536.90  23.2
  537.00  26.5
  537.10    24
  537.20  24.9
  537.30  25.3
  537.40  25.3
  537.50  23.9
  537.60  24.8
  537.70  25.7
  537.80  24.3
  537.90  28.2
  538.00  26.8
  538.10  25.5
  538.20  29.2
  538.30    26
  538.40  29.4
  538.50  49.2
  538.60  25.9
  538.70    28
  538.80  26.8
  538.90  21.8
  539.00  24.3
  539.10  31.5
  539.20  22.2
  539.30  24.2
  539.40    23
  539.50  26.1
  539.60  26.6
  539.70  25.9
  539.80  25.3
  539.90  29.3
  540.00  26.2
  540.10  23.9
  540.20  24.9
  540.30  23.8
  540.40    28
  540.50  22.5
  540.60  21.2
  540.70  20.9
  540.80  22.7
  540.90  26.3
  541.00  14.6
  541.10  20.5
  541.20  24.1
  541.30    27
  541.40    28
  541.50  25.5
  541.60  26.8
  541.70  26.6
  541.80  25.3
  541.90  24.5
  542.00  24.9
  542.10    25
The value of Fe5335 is 0.10 nm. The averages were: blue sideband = 25.6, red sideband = 26.6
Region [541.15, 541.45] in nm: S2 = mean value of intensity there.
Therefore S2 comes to 26.4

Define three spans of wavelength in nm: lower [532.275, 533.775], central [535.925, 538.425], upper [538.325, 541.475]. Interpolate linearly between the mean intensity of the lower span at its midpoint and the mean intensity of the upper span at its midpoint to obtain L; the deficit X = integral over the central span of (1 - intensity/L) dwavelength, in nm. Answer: -0.06 nm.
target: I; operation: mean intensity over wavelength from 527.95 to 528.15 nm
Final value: 24.6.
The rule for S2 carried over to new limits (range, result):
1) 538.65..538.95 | 25.5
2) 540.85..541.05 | 20.4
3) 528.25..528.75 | 25.4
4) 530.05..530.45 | 26.5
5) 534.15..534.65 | 25.8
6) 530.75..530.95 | 20.2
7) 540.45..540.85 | 21.8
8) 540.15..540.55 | 24.8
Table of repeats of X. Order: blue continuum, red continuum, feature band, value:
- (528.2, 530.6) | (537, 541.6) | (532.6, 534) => 0.04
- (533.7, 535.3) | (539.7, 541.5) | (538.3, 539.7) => -0.16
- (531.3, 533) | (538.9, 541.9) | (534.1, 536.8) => -0.15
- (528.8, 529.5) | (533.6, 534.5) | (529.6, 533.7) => 0.05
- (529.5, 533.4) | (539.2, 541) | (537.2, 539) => -0.19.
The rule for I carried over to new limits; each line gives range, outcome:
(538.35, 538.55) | 39.3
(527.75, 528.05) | 25.5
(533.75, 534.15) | 25.1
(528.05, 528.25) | 23.3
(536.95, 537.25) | 25.1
